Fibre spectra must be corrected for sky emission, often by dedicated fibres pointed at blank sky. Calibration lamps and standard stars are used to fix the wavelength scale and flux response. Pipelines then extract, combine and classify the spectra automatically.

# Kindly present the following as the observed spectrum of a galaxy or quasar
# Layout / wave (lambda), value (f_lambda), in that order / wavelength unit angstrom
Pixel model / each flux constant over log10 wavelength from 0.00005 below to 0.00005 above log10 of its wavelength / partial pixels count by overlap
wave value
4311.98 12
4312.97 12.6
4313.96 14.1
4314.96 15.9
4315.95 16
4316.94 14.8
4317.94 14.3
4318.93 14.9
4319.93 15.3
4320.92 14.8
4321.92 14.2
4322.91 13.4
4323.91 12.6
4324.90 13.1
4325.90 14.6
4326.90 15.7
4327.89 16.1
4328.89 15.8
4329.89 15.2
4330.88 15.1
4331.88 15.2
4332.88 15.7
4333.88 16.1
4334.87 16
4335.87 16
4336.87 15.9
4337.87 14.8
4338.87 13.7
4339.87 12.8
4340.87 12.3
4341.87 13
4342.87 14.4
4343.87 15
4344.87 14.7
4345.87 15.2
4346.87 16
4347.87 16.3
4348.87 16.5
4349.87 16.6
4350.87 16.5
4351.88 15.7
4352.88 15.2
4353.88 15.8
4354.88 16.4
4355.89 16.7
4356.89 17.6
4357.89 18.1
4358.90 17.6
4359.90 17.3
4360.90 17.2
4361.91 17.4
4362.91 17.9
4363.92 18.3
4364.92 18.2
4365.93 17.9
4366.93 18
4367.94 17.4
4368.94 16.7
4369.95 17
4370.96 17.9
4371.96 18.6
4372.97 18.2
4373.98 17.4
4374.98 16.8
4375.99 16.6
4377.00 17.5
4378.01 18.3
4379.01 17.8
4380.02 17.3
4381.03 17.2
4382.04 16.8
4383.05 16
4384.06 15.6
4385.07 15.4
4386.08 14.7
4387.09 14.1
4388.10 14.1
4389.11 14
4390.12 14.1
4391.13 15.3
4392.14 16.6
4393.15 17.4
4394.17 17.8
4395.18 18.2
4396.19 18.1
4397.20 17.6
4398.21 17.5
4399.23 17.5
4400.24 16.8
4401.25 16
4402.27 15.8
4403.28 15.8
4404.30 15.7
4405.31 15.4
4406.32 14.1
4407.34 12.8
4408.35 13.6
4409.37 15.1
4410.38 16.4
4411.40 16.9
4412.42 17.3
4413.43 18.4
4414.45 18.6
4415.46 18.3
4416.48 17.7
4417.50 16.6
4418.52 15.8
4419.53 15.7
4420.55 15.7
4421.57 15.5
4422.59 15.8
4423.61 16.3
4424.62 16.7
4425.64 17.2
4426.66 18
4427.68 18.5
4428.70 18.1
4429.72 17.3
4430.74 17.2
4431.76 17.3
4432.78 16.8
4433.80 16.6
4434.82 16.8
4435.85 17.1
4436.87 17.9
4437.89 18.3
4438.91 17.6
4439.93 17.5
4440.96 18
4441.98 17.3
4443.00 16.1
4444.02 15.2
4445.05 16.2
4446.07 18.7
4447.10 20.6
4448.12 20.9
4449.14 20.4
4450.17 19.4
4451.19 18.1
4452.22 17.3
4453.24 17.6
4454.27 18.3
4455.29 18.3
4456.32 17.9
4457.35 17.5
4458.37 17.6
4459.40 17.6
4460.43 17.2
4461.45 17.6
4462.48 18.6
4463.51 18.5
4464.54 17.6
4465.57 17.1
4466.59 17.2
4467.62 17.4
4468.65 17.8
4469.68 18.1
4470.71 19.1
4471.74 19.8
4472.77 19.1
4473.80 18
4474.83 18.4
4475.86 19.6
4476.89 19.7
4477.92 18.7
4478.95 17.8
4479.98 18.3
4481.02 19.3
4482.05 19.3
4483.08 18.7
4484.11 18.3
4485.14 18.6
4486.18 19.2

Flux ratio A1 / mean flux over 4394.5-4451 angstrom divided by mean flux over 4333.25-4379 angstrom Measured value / 1.04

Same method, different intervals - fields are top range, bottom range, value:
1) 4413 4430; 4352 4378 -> 0.98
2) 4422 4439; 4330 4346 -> 1.17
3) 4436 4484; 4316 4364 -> 1.18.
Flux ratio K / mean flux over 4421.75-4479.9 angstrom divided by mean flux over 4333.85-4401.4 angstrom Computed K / 1.09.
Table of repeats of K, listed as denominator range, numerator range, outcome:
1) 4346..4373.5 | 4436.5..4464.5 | 1.05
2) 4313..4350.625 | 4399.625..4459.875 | 1.15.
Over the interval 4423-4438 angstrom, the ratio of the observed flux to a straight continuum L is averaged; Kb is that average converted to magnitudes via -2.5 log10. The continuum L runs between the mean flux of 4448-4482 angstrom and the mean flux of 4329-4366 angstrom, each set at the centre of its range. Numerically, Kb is 0.02 mag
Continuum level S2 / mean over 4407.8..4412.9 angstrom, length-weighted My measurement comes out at 15.8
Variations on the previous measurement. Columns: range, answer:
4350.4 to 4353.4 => 15.8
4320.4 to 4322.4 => 14.5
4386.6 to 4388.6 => 14.1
